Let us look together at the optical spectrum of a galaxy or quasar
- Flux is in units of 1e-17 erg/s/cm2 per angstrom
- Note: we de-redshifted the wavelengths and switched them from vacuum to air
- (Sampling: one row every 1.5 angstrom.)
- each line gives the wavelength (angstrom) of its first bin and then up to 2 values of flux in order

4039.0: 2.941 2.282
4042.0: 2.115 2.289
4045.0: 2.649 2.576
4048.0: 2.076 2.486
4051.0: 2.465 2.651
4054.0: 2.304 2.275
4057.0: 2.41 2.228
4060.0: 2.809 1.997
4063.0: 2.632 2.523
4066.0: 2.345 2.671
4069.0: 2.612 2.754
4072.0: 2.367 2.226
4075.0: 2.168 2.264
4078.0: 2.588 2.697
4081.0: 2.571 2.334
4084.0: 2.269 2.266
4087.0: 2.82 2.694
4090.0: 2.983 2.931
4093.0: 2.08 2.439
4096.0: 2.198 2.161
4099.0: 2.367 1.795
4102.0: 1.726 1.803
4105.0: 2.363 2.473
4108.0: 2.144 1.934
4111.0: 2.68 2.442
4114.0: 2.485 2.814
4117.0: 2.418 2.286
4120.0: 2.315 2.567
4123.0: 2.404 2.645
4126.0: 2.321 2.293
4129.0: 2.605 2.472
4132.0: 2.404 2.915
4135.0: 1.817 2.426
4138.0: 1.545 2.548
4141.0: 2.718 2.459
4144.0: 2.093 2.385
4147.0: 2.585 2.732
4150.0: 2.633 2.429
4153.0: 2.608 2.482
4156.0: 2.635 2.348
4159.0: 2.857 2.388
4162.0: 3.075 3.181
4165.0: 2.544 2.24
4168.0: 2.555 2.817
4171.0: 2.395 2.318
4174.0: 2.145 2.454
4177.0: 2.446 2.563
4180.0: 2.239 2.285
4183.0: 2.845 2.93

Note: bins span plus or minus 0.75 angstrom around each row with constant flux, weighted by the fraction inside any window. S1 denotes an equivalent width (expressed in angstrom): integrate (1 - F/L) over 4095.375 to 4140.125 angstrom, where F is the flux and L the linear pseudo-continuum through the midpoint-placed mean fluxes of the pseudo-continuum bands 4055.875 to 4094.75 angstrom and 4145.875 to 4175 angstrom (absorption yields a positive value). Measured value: 3.9 angstrom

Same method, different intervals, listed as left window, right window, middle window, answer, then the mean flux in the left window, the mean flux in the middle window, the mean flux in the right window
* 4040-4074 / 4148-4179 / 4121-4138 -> 0.8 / 2.43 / 2.4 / 2.56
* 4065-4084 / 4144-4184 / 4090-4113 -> 2.1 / 2.46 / 2.26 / 2.54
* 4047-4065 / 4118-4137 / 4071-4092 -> -0.9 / 2.41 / 2.51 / 2.42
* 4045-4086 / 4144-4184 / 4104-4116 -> 0.4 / 2.43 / 2.4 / 2.54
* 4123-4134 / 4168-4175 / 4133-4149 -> 0.7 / 2.51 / 2.37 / 2.43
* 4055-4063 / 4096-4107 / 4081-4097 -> -2.4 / 2.37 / 2.5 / 2.1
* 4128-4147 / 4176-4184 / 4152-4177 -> -1.2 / 2.37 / 2.56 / 2.49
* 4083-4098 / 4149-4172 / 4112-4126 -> 0.3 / 2.49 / 2.48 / 2.61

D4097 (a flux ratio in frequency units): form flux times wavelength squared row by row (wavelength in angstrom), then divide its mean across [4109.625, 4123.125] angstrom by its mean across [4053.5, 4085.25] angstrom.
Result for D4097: 1.04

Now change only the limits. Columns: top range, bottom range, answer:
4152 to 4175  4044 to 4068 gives 1.11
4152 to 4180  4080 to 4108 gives 1.13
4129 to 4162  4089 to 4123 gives 1.08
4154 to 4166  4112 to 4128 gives 1.11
